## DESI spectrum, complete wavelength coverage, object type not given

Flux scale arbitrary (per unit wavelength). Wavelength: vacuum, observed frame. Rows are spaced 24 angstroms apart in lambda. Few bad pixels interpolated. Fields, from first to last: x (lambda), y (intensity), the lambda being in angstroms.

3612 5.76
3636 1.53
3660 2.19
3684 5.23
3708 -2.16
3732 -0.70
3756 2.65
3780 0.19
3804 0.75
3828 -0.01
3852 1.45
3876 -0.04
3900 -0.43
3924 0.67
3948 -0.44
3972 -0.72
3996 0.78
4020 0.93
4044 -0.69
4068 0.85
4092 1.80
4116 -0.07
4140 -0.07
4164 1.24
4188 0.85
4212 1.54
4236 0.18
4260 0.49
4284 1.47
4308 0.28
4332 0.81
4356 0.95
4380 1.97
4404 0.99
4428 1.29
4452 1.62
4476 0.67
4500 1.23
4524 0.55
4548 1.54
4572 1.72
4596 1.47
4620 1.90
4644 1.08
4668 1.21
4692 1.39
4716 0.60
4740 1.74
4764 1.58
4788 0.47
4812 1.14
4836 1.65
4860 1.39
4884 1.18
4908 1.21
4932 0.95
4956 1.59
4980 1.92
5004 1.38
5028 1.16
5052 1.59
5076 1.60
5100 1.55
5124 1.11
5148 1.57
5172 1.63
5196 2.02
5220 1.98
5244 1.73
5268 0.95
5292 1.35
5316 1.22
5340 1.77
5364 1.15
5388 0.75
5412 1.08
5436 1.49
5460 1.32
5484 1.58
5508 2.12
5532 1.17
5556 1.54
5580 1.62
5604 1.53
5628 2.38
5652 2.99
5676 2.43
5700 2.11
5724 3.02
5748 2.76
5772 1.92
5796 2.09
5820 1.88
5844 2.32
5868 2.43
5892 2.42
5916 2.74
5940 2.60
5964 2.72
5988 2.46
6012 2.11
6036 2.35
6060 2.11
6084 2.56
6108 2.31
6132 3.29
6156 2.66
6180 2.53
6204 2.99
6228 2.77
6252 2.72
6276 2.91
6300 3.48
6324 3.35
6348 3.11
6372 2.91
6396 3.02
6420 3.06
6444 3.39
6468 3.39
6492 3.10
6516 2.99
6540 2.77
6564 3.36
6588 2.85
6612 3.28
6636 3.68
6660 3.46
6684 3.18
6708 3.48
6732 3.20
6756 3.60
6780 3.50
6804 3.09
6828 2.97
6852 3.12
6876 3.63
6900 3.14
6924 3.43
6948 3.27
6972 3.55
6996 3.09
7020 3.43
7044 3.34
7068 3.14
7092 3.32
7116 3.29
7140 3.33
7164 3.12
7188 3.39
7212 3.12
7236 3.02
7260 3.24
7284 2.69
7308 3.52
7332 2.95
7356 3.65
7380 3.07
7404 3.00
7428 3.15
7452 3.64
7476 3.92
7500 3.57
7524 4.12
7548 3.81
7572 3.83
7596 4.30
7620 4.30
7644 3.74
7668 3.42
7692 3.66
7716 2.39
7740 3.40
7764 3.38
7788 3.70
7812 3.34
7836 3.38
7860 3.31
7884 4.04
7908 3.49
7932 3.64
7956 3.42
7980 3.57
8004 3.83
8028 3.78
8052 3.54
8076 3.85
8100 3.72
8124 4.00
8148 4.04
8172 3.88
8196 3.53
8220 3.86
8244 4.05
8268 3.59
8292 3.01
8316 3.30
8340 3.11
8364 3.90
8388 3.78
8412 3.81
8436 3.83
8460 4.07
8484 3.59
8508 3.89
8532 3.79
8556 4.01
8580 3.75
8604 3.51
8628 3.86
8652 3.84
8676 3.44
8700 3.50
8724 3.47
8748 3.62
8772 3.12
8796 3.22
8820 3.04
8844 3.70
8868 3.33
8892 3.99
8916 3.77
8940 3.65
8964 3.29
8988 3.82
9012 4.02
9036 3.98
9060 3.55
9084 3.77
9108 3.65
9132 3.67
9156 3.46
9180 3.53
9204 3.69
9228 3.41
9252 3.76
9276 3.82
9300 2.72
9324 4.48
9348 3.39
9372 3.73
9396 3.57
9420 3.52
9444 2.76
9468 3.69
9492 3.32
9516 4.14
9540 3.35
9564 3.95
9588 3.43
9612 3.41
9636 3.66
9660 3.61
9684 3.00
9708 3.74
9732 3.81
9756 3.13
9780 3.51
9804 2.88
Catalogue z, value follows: 0.41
